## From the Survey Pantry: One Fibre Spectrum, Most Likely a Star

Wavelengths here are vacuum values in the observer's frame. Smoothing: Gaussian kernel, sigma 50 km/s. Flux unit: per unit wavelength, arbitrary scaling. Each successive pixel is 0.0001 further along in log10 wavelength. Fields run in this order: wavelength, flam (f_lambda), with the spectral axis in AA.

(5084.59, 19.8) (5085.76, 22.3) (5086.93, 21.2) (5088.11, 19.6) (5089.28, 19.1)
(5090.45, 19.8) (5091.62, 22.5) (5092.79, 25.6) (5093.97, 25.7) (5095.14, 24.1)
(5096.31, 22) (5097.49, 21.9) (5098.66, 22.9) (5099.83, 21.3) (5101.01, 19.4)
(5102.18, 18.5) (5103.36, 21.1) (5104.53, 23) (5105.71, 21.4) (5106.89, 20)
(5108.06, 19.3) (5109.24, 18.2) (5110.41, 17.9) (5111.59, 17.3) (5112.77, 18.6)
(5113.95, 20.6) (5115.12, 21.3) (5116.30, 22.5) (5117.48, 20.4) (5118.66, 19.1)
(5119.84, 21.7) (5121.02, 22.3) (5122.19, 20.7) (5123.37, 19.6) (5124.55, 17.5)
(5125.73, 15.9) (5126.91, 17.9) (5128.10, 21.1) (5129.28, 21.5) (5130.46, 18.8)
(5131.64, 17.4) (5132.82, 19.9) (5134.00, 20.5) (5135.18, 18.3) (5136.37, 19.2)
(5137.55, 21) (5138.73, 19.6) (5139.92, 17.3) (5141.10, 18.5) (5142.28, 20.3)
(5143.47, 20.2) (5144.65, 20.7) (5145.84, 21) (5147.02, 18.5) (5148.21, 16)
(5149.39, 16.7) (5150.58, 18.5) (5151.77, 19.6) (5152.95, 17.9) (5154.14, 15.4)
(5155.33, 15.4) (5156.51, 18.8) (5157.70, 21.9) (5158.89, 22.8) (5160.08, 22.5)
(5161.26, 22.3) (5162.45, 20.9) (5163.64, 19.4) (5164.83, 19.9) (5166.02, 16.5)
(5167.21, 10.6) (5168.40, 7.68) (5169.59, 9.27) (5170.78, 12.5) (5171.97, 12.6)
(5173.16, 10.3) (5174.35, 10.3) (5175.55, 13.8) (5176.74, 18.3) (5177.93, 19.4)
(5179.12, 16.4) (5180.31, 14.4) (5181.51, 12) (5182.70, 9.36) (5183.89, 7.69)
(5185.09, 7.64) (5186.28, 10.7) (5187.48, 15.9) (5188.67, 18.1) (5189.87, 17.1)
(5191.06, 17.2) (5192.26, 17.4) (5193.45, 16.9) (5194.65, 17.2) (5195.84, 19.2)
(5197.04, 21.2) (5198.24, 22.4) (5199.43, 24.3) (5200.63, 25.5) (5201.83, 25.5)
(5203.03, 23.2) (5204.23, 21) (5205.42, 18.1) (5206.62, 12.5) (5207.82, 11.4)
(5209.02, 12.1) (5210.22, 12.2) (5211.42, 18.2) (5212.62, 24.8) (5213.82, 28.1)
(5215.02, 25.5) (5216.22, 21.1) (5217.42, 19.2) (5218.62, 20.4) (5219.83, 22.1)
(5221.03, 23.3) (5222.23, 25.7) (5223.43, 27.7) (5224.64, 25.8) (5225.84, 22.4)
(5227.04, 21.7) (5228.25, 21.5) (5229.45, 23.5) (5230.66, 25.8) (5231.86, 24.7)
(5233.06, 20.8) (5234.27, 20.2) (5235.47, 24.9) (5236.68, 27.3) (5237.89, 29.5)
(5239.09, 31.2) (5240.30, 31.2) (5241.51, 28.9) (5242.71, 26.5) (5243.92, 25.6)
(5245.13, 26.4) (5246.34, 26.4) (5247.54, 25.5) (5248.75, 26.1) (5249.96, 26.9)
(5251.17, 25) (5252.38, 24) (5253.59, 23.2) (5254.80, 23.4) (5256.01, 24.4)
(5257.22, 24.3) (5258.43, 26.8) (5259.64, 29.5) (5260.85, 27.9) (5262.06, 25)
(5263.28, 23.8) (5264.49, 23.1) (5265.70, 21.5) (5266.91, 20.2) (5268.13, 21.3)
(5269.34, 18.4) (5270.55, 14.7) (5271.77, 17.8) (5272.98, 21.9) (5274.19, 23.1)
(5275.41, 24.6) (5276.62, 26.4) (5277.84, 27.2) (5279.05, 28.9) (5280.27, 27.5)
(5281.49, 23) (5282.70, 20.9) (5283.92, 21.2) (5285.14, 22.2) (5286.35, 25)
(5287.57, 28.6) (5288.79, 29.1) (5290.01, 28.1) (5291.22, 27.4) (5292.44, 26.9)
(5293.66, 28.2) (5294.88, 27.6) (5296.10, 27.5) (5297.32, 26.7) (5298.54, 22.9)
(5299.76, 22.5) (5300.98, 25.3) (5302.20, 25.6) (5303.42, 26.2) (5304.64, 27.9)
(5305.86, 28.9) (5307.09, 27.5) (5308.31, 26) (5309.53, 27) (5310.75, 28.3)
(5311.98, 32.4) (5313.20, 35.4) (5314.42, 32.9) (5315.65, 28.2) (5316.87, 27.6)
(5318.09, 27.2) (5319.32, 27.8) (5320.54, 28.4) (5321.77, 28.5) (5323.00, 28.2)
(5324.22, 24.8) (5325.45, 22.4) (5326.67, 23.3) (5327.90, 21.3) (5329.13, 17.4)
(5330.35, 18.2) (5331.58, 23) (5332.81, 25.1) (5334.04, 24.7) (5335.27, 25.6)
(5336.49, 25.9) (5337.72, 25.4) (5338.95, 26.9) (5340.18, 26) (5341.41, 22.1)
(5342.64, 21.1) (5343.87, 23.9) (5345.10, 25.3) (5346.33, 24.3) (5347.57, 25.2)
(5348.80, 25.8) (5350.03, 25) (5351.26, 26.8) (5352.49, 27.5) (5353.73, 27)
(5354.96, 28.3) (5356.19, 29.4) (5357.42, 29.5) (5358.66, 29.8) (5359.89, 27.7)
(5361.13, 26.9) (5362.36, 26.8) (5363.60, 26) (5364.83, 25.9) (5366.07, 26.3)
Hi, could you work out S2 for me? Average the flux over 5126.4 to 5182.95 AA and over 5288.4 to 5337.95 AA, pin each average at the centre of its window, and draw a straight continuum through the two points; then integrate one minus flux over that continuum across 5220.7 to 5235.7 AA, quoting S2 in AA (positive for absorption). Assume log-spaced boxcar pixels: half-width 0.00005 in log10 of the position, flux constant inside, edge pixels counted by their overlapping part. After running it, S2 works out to -1.5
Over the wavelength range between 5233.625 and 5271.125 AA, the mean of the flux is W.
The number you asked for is 24.9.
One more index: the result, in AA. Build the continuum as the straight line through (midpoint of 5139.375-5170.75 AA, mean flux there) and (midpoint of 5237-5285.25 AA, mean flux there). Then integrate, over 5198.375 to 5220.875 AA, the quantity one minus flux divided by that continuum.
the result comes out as 1.0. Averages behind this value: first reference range 17.9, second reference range 24.7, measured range 20.4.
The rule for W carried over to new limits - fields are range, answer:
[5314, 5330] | 25.8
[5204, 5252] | 23.3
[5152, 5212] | 16.5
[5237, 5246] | 28.4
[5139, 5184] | 16.6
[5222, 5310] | 25.1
